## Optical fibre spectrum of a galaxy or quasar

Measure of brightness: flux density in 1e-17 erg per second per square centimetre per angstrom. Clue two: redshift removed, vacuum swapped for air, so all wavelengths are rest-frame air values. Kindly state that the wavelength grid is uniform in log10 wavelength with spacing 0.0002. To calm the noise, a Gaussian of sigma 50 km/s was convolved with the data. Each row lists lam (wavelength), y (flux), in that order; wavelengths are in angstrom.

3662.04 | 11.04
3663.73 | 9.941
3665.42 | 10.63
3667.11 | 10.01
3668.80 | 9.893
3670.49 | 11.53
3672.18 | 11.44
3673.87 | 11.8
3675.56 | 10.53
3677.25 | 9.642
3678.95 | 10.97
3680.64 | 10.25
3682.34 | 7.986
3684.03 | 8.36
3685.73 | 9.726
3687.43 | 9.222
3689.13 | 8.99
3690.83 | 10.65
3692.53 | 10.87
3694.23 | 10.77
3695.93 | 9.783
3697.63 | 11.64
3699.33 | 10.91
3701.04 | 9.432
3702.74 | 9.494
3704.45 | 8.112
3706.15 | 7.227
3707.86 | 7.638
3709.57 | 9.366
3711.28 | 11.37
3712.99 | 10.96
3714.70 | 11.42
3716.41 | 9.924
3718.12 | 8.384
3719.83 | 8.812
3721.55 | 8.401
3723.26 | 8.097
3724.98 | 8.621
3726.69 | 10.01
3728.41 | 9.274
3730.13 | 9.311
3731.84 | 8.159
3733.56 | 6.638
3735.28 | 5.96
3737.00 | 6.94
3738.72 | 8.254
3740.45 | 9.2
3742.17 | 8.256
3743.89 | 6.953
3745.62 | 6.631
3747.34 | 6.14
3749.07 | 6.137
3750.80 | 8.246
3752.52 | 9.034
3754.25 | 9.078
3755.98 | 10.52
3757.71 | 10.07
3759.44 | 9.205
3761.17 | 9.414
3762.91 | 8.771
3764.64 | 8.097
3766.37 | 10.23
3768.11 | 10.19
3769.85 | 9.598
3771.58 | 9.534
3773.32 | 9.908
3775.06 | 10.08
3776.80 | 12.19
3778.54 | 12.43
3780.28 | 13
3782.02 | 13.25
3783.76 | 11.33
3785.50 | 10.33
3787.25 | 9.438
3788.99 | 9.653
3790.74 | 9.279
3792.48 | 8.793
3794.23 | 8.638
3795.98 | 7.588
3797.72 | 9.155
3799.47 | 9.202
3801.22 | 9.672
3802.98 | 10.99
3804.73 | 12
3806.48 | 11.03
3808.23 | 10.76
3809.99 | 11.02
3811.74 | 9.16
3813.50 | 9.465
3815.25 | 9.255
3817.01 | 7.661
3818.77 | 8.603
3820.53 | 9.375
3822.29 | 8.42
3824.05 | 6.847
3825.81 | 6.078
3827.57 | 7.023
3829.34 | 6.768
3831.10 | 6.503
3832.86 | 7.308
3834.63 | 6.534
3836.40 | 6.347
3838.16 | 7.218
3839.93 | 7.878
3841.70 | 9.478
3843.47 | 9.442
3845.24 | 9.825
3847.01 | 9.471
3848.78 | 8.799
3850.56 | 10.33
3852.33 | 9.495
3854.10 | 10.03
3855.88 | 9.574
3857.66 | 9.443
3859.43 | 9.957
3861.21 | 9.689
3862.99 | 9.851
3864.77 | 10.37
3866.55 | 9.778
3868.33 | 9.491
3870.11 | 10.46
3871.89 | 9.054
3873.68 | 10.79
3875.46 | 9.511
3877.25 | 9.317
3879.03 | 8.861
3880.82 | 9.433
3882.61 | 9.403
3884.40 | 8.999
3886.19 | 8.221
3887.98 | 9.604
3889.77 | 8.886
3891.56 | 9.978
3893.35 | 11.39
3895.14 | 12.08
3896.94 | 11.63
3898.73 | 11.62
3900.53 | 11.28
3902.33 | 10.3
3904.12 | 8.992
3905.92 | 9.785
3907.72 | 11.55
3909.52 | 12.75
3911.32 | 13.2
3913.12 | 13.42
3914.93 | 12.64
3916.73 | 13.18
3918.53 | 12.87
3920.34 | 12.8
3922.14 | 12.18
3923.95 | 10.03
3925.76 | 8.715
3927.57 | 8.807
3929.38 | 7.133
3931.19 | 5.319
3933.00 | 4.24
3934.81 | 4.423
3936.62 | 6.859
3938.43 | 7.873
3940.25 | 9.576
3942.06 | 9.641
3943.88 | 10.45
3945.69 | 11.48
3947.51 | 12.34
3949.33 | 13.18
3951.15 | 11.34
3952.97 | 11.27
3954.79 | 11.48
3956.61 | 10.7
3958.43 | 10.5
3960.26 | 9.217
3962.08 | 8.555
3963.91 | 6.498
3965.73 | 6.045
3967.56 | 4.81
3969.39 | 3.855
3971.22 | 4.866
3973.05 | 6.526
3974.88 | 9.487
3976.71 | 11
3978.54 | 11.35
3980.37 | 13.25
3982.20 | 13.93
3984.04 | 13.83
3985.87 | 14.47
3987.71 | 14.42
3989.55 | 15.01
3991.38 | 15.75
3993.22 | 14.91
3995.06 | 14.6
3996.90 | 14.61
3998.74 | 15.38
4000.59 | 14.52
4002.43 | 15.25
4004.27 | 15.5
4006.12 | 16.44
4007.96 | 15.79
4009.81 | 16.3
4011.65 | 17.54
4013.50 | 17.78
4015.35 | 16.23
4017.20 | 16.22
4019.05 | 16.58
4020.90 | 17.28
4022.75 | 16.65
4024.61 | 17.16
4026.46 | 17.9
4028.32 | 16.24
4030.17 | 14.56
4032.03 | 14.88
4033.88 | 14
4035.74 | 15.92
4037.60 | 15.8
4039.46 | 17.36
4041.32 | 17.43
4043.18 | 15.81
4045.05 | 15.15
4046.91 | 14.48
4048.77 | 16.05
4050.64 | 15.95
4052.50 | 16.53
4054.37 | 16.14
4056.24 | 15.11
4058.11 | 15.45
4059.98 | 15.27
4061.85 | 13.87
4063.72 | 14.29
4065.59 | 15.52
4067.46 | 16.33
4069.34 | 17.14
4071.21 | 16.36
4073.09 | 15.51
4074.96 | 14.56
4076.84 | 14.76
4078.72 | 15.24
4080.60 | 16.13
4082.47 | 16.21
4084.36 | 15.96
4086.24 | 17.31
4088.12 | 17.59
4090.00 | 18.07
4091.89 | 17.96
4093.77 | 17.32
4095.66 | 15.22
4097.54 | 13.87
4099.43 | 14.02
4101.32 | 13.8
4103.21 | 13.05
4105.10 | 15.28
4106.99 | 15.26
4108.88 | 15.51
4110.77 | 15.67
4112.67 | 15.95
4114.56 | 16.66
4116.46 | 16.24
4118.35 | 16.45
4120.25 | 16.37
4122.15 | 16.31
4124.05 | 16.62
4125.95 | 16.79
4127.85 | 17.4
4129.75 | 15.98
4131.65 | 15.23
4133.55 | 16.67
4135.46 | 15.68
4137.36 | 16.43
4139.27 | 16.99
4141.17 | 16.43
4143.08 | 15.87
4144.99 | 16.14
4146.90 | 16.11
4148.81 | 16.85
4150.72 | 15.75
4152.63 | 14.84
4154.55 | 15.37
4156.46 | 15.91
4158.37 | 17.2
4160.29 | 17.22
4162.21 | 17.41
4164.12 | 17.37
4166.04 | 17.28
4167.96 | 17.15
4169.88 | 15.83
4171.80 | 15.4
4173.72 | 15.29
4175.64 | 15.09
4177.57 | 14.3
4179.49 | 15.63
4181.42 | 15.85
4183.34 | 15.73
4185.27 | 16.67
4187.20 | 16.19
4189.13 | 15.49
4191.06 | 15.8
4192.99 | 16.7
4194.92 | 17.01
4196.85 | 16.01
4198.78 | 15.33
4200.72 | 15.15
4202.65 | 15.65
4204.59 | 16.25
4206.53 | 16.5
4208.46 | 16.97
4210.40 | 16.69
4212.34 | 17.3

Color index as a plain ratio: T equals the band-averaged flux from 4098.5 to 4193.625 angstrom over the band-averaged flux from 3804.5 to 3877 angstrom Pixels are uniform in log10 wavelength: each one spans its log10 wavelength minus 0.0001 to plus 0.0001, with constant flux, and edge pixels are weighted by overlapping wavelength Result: 1.78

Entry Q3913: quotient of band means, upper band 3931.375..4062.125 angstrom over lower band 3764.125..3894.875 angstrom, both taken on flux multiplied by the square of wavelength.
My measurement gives 1.52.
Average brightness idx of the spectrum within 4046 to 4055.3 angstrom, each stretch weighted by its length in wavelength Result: 15.8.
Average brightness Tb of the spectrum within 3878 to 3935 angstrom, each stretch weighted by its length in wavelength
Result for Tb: 10.2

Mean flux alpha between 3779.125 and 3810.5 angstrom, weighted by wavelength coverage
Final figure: 10.3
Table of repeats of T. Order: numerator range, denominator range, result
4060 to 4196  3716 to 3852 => 1.78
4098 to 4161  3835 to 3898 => 1.67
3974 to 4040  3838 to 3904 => 1.56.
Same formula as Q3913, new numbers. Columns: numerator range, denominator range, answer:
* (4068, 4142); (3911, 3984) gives 1.80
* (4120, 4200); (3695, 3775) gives 2.25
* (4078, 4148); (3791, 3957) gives 1.88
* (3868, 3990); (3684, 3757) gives 1.26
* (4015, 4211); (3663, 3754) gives 2.14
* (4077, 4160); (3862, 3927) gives 1.69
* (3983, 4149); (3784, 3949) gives 1.84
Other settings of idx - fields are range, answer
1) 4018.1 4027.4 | 17.1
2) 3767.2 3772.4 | 9.77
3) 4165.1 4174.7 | 16.2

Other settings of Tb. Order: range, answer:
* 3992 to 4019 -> 15.8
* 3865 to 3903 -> 10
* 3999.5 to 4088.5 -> 15.9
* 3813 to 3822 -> 8.82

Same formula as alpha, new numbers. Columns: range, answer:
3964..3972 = 5.06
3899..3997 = 10.5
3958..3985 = 8.9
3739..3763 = 8.39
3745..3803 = 9.58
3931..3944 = 7.22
